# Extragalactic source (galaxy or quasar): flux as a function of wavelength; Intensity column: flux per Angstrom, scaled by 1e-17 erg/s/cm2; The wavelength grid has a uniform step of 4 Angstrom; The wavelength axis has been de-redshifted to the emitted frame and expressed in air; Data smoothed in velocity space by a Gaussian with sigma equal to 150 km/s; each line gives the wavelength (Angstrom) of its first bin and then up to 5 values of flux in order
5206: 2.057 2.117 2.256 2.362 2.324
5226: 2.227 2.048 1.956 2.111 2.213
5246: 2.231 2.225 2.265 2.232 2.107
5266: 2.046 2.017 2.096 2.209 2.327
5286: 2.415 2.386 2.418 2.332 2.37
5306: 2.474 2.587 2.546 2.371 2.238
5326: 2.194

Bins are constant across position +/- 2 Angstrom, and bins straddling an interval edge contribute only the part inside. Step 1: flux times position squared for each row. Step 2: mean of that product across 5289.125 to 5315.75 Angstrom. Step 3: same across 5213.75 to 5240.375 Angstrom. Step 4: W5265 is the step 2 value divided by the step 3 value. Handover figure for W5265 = 1.2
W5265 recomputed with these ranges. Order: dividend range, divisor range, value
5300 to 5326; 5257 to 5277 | 1.17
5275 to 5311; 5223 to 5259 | 1.12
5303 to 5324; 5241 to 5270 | 1.15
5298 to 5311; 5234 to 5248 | 1.16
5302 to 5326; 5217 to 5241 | 1.15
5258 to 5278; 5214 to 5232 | 0.95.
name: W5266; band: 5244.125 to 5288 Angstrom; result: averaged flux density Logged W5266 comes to 2.2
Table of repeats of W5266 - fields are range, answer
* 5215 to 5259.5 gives 2.2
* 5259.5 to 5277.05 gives 2.08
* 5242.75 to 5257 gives 2.24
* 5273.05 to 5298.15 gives 2.32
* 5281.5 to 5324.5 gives 2.41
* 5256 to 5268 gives 2.13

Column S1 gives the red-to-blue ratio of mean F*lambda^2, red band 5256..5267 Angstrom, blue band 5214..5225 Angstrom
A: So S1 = 0.94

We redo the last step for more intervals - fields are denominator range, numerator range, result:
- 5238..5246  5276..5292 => 1.08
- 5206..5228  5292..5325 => 1.11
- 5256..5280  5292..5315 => 1.17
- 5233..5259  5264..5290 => 1.02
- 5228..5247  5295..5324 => 1.18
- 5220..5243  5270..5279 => 1.00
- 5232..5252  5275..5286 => 1.08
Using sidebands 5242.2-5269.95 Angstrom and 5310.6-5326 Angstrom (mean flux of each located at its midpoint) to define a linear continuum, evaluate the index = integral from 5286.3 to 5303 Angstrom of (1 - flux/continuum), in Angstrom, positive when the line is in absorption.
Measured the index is -0.6 Angstrom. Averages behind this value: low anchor 2.17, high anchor 2.38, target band 2.38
